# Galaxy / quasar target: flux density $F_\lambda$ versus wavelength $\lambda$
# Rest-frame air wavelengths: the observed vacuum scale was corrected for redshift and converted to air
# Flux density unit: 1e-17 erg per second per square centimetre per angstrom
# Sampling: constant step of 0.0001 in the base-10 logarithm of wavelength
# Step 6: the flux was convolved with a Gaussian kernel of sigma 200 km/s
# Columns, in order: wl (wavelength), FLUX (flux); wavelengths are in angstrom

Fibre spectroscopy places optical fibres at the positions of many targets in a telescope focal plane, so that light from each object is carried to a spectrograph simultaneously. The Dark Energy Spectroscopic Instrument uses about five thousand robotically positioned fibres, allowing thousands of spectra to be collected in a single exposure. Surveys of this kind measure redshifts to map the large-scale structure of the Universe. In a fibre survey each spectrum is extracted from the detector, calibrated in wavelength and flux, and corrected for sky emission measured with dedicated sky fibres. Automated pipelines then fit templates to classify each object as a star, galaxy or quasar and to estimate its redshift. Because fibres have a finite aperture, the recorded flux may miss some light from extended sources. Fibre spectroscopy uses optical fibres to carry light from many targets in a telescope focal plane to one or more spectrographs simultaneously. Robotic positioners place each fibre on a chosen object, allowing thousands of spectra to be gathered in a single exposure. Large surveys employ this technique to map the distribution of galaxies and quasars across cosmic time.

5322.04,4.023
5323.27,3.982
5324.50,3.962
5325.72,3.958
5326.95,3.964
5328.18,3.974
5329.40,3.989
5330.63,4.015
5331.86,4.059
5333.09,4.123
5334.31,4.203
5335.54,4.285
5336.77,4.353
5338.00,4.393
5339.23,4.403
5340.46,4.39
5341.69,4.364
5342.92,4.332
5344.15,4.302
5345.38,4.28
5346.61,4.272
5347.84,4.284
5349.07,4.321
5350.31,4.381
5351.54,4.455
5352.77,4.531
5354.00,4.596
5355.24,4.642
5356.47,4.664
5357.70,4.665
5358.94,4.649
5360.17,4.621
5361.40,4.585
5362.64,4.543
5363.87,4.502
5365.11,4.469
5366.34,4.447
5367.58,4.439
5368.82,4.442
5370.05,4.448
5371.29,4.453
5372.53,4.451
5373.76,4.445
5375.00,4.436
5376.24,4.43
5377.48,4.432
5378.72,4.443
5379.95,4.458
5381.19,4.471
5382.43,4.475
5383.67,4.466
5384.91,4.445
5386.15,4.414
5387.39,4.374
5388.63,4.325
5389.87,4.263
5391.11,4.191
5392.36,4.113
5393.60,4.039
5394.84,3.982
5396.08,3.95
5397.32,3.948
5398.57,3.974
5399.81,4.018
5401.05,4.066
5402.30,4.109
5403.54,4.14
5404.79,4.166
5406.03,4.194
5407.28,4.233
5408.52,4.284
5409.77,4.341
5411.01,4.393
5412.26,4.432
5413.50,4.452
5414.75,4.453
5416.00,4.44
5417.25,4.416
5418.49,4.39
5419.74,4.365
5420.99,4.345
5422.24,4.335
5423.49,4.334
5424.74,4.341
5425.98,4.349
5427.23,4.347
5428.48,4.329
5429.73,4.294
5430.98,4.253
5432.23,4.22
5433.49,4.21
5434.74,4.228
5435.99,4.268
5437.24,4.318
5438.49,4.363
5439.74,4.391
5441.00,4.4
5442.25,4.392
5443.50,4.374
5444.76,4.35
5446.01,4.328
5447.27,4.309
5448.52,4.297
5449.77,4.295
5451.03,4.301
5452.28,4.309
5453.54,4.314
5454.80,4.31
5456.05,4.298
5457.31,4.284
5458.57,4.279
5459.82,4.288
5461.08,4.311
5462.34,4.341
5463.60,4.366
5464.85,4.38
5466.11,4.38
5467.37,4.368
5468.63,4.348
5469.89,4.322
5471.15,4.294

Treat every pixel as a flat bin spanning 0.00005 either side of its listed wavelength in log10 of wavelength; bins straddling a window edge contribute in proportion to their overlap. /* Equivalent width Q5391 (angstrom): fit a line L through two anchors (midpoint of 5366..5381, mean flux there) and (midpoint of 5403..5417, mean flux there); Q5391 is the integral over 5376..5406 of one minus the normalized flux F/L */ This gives 1.0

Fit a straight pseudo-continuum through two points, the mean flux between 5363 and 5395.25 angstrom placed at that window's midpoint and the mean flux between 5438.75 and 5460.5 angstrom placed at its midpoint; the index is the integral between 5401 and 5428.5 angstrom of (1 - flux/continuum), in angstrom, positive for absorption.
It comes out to 0.2 angstrom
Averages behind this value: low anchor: 4.38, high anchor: 4.32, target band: 4.32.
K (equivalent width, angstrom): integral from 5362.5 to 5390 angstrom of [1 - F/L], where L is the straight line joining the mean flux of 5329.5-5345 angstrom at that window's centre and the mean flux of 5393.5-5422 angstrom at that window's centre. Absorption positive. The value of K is -1.3 angstrom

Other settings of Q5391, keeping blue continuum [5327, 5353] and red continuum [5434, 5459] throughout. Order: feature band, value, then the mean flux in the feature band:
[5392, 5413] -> 0.75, 4.14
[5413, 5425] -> -0.23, 4.38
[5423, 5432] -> -0.01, 4.32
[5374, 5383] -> -0.35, 4.45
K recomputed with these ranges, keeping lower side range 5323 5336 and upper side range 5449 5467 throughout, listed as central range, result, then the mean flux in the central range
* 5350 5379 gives -2.7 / 4.51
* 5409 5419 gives -0.4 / 4.41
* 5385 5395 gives -0.1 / 4.23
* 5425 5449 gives -0.2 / 4.32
